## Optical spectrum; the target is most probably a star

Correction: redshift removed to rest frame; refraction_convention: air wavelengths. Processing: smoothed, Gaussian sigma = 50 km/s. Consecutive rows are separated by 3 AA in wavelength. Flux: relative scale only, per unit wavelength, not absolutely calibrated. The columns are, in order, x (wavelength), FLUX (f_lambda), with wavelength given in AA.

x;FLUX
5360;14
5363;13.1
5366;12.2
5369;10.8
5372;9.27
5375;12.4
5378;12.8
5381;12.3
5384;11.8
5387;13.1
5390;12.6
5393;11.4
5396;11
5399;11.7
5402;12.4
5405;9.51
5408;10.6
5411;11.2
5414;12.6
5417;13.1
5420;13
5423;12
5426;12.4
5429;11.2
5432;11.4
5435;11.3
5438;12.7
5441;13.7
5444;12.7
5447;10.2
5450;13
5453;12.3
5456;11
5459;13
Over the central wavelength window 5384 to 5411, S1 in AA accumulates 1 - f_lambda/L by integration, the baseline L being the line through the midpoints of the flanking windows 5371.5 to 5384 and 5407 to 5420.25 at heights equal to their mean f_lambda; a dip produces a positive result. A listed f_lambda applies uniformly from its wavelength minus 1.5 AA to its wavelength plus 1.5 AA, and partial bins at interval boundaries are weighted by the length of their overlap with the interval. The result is 1.03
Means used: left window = 11.9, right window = 12.1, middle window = 11.5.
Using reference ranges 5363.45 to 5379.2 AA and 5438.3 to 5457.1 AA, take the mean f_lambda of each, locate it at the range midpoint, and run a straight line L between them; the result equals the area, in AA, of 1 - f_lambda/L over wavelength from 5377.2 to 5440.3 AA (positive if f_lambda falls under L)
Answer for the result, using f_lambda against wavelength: -0.20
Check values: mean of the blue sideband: 11.6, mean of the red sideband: 12.2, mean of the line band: 11.9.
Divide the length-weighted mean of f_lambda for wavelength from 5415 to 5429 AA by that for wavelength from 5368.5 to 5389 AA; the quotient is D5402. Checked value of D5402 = 1.1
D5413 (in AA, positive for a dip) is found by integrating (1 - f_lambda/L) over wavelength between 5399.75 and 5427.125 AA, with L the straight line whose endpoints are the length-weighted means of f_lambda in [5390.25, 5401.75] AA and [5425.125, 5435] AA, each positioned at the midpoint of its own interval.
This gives -0.6 AA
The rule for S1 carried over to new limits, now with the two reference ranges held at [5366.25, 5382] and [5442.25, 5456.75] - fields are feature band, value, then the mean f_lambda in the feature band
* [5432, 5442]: -0.41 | 12.3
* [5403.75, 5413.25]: 0.88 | 10.6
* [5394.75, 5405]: 0.24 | 11.4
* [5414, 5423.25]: -0.80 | 12.8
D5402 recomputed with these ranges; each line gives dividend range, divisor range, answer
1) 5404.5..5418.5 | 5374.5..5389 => 0.92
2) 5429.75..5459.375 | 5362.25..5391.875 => 1.01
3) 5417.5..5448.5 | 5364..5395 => 1.02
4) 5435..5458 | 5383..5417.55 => 1.04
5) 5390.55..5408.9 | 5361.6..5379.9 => 0.95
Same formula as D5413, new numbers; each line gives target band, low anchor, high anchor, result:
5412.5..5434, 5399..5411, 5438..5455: -1.2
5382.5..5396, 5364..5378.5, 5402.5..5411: -1.4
